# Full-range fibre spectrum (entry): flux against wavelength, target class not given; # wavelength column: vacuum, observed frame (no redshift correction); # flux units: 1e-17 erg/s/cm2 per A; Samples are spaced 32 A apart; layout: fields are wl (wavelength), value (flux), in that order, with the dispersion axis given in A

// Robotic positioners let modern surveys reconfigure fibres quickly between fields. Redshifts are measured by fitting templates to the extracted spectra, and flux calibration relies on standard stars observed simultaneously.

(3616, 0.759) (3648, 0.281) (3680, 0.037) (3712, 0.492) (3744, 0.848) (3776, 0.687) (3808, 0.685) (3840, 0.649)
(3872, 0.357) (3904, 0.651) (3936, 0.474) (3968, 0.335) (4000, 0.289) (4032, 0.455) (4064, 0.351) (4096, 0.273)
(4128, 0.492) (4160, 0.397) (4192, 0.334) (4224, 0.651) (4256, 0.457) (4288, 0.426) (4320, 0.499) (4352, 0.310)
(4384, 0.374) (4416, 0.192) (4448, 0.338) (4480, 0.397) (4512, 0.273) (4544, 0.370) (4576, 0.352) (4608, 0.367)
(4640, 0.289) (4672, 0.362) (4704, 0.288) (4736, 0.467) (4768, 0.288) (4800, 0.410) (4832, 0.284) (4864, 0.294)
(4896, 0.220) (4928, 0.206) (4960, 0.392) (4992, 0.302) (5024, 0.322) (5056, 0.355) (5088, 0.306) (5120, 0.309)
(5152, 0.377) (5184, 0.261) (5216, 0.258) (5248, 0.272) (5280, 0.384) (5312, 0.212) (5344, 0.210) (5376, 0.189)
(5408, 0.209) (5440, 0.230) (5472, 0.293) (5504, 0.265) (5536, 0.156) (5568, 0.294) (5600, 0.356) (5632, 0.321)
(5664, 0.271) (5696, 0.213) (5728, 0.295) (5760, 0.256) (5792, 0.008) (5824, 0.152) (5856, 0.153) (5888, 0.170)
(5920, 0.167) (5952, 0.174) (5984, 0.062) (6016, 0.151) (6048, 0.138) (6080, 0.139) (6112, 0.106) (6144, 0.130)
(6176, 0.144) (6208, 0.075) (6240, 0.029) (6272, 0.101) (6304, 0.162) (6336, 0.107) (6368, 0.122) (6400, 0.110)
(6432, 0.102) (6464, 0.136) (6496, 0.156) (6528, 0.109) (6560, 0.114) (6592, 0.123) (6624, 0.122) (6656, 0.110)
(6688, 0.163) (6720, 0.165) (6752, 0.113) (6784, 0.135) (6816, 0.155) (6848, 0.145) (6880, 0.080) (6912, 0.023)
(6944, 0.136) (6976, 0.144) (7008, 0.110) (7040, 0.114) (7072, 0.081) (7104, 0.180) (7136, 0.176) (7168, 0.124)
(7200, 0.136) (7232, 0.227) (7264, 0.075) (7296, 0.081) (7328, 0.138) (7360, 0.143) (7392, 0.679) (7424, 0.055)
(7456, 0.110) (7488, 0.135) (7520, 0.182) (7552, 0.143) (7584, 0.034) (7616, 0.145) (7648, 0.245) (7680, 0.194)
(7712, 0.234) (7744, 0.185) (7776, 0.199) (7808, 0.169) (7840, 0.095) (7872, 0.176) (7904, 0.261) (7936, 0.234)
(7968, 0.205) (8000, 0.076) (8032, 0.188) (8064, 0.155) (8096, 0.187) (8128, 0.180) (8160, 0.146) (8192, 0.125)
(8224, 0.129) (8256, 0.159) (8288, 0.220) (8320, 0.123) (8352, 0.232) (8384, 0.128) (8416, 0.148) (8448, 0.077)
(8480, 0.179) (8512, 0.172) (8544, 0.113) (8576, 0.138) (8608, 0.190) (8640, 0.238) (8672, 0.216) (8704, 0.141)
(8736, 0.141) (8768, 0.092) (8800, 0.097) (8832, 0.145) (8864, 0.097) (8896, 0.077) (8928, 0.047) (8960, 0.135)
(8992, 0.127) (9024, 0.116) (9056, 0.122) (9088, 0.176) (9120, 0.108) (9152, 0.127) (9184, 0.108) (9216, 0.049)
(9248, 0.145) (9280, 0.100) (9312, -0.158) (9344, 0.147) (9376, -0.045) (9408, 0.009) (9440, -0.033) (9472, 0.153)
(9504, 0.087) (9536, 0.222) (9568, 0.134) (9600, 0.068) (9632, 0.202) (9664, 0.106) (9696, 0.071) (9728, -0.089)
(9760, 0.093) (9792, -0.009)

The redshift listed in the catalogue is 0.98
